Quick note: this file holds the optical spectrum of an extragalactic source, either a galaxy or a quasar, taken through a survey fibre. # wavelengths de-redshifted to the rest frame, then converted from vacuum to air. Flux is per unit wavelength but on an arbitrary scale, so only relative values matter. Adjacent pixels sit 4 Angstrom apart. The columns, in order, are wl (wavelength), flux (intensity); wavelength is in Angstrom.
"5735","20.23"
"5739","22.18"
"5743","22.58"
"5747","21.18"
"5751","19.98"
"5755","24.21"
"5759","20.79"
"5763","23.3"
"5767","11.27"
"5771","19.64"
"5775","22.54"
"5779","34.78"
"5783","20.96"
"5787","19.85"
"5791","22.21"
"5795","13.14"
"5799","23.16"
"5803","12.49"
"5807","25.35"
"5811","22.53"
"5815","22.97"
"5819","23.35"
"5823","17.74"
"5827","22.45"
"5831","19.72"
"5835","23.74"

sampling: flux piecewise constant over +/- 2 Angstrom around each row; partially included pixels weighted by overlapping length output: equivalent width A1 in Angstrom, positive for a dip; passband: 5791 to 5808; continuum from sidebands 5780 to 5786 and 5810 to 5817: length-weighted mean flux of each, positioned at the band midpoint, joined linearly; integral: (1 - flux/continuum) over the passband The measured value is 3.2 Angstrom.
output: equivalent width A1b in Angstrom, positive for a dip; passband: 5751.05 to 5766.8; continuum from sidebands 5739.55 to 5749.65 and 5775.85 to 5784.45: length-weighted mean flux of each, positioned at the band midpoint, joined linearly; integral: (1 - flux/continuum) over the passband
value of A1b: 1.9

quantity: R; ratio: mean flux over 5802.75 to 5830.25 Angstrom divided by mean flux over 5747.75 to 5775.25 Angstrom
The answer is 1.07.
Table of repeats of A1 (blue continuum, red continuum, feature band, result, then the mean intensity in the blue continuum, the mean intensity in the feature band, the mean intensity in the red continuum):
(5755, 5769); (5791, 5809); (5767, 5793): -4.47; 19.3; 22.4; 18.9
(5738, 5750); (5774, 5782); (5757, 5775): 4.76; 21.8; 19.2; 28.5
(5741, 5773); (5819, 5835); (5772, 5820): -2.85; 20.4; 21.9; 20.9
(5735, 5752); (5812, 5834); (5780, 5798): 1.07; 21.4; 20.1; 21.4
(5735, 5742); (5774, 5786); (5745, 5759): 0.86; 21.7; 21.6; 25.9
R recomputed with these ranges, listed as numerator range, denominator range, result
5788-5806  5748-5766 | 0.85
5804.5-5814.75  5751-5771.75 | 1.17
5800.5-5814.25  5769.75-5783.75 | 0.82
